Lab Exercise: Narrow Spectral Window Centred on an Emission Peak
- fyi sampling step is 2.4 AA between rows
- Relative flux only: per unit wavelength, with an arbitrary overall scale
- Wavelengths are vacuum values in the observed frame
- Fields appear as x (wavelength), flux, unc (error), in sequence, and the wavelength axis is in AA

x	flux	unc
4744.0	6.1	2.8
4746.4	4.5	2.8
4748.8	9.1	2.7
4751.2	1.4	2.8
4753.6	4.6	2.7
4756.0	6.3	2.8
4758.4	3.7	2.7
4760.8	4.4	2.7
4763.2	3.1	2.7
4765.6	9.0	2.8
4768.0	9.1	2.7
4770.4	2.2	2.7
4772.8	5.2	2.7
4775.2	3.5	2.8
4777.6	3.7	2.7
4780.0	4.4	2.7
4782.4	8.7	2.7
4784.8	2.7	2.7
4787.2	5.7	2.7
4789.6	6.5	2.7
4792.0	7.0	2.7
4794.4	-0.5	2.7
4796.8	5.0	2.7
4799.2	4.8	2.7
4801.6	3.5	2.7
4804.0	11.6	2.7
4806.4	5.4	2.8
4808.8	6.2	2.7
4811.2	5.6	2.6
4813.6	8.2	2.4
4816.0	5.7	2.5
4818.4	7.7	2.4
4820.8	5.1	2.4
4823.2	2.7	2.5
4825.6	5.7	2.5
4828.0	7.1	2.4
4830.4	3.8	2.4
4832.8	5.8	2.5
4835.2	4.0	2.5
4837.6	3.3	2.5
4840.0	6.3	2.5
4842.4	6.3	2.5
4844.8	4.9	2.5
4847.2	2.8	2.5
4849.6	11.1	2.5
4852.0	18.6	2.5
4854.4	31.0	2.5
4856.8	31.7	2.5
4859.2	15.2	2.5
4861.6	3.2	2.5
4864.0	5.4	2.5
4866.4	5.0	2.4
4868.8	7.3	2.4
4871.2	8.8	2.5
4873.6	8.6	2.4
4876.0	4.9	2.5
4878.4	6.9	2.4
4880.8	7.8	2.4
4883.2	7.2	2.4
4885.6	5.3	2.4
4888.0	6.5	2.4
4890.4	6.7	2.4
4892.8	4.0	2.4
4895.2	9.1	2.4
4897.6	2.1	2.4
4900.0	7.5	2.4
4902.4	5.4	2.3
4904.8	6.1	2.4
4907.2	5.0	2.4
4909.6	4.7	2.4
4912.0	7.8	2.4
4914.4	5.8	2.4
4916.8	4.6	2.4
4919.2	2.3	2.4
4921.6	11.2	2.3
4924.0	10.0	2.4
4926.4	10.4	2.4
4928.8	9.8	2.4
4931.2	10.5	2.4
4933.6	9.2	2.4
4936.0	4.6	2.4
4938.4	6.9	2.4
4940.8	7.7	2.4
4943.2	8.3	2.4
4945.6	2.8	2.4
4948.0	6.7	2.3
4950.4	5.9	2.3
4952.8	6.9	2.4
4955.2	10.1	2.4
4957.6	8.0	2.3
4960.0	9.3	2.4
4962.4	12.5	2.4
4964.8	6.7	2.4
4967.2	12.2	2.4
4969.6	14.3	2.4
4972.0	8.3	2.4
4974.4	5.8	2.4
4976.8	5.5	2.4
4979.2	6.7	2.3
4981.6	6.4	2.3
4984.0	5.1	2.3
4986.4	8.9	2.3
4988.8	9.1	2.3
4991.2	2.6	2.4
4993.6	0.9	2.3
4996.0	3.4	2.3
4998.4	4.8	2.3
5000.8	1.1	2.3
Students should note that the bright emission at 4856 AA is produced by [O II]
